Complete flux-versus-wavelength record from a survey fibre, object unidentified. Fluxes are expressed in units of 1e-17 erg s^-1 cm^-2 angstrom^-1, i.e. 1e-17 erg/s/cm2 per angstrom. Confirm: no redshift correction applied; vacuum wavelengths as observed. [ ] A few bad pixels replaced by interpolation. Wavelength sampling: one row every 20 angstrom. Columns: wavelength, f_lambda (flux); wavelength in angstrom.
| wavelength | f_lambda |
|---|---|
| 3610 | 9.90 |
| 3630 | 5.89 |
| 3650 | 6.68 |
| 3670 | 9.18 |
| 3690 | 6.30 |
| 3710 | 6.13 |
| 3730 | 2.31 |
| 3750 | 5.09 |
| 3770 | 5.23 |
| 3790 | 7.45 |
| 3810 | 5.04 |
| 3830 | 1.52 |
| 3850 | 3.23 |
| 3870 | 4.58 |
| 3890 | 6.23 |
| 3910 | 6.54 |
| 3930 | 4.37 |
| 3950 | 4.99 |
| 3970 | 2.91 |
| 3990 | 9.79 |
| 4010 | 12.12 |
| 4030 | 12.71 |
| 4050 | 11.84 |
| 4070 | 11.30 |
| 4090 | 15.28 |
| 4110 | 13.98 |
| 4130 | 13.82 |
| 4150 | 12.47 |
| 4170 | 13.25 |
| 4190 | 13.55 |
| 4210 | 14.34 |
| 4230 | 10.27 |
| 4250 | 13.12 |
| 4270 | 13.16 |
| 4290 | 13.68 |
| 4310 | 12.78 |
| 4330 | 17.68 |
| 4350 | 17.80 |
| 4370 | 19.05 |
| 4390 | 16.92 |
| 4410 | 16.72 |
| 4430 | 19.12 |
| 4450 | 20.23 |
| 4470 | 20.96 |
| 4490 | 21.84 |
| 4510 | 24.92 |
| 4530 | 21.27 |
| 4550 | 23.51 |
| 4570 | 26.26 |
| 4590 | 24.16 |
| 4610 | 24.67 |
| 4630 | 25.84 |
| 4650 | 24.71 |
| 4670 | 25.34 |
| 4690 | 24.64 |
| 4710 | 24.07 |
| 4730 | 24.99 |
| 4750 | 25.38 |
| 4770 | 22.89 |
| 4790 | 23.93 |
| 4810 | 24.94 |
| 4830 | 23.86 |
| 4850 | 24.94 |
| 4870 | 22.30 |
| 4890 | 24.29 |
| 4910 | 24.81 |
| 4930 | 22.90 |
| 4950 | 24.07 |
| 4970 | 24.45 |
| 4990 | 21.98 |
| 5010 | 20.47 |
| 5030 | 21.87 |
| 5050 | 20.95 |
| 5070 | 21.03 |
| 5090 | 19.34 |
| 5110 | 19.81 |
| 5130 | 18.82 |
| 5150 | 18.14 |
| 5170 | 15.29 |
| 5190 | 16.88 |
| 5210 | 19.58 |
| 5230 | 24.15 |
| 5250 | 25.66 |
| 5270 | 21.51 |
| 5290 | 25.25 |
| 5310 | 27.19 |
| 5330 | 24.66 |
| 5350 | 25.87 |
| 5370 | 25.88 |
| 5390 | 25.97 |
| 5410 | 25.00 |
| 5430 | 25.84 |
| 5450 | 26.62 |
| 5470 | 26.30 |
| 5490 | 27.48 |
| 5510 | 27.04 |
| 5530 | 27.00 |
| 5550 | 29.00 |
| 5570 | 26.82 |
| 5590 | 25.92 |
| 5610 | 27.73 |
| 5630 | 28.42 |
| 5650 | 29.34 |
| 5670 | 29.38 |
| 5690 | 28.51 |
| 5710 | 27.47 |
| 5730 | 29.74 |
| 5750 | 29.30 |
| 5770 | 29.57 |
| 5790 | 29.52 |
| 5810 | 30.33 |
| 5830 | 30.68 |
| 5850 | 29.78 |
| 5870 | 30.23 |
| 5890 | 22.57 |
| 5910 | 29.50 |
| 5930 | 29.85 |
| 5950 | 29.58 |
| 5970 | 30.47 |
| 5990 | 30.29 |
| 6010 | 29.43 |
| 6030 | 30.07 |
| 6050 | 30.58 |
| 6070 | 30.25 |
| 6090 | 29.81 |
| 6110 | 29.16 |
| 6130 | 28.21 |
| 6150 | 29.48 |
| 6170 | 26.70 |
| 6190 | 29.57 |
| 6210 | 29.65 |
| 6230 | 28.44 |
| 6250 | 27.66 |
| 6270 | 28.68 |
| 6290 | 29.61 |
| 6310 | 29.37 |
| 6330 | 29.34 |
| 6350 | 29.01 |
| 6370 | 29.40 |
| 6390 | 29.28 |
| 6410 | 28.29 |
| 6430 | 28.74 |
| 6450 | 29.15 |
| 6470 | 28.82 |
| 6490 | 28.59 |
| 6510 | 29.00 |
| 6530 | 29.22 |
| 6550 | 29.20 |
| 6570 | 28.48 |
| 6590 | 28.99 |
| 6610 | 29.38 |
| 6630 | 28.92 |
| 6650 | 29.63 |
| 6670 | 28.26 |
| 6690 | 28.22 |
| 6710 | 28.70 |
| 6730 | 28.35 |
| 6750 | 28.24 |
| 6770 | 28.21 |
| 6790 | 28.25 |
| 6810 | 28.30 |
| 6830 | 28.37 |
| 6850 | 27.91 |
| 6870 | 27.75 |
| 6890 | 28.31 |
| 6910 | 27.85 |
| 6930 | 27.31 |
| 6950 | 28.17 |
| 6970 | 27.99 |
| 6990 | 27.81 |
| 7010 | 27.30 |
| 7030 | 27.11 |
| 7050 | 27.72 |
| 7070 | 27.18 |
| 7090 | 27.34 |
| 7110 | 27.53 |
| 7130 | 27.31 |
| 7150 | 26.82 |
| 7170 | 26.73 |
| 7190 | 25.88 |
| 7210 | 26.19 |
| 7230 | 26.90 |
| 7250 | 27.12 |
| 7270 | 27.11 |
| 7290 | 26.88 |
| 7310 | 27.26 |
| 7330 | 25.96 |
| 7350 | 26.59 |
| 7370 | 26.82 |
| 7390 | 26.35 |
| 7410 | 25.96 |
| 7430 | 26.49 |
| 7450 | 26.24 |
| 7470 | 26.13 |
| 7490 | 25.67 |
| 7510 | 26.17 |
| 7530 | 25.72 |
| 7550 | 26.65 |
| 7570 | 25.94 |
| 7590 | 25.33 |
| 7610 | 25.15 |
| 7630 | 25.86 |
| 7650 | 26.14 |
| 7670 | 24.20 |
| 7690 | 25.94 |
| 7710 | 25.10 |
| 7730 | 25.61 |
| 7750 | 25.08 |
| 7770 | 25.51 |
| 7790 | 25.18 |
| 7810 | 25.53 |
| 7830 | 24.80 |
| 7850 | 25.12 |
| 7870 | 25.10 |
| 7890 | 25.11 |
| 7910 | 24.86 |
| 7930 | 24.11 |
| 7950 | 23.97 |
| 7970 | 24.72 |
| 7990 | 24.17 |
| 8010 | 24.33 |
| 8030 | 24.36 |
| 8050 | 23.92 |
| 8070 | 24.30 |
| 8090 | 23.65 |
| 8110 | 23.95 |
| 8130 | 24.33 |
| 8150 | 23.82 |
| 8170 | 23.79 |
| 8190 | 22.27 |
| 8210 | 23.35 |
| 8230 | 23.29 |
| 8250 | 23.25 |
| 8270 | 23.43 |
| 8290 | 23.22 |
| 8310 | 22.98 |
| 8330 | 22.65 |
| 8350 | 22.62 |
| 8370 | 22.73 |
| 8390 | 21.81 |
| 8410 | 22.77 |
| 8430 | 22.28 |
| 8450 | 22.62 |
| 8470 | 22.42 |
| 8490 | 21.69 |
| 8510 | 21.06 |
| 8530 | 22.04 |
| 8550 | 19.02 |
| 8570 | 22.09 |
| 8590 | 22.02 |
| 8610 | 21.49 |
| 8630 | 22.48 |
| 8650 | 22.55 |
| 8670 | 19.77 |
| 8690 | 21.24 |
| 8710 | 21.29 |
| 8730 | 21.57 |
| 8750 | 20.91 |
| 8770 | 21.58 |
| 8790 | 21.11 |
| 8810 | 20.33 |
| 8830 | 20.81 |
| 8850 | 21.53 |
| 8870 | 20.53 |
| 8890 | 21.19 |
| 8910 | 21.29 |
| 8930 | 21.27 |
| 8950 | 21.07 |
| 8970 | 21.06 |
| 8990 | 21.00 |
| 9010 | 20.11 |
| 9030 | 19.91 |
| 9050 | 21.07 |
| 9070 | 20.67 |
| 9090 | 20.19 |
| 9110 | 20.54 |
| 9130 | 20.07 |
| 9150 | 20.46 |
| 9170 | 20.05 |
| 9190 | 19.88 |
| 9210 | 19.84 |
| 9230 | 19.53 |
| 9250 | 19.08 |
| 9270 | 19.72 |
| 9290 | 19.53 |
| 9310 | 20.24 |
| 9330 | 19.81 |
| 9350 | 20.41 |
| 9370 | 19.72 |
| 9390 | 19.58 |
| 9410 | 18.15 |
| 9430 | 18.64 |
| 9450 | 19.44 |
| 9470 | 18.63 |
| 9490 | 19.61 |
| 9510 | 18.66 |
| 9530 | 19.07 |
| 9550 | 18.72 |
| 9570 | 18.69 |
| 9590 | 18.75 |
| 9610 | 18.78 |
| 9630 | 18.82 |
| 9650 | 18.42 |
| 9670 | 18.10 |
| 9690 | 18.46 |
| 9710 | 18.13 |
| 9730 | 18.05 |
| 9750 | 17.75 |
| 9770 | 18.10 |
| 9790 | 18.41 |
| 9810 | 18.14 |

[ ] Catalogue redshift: 0.00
